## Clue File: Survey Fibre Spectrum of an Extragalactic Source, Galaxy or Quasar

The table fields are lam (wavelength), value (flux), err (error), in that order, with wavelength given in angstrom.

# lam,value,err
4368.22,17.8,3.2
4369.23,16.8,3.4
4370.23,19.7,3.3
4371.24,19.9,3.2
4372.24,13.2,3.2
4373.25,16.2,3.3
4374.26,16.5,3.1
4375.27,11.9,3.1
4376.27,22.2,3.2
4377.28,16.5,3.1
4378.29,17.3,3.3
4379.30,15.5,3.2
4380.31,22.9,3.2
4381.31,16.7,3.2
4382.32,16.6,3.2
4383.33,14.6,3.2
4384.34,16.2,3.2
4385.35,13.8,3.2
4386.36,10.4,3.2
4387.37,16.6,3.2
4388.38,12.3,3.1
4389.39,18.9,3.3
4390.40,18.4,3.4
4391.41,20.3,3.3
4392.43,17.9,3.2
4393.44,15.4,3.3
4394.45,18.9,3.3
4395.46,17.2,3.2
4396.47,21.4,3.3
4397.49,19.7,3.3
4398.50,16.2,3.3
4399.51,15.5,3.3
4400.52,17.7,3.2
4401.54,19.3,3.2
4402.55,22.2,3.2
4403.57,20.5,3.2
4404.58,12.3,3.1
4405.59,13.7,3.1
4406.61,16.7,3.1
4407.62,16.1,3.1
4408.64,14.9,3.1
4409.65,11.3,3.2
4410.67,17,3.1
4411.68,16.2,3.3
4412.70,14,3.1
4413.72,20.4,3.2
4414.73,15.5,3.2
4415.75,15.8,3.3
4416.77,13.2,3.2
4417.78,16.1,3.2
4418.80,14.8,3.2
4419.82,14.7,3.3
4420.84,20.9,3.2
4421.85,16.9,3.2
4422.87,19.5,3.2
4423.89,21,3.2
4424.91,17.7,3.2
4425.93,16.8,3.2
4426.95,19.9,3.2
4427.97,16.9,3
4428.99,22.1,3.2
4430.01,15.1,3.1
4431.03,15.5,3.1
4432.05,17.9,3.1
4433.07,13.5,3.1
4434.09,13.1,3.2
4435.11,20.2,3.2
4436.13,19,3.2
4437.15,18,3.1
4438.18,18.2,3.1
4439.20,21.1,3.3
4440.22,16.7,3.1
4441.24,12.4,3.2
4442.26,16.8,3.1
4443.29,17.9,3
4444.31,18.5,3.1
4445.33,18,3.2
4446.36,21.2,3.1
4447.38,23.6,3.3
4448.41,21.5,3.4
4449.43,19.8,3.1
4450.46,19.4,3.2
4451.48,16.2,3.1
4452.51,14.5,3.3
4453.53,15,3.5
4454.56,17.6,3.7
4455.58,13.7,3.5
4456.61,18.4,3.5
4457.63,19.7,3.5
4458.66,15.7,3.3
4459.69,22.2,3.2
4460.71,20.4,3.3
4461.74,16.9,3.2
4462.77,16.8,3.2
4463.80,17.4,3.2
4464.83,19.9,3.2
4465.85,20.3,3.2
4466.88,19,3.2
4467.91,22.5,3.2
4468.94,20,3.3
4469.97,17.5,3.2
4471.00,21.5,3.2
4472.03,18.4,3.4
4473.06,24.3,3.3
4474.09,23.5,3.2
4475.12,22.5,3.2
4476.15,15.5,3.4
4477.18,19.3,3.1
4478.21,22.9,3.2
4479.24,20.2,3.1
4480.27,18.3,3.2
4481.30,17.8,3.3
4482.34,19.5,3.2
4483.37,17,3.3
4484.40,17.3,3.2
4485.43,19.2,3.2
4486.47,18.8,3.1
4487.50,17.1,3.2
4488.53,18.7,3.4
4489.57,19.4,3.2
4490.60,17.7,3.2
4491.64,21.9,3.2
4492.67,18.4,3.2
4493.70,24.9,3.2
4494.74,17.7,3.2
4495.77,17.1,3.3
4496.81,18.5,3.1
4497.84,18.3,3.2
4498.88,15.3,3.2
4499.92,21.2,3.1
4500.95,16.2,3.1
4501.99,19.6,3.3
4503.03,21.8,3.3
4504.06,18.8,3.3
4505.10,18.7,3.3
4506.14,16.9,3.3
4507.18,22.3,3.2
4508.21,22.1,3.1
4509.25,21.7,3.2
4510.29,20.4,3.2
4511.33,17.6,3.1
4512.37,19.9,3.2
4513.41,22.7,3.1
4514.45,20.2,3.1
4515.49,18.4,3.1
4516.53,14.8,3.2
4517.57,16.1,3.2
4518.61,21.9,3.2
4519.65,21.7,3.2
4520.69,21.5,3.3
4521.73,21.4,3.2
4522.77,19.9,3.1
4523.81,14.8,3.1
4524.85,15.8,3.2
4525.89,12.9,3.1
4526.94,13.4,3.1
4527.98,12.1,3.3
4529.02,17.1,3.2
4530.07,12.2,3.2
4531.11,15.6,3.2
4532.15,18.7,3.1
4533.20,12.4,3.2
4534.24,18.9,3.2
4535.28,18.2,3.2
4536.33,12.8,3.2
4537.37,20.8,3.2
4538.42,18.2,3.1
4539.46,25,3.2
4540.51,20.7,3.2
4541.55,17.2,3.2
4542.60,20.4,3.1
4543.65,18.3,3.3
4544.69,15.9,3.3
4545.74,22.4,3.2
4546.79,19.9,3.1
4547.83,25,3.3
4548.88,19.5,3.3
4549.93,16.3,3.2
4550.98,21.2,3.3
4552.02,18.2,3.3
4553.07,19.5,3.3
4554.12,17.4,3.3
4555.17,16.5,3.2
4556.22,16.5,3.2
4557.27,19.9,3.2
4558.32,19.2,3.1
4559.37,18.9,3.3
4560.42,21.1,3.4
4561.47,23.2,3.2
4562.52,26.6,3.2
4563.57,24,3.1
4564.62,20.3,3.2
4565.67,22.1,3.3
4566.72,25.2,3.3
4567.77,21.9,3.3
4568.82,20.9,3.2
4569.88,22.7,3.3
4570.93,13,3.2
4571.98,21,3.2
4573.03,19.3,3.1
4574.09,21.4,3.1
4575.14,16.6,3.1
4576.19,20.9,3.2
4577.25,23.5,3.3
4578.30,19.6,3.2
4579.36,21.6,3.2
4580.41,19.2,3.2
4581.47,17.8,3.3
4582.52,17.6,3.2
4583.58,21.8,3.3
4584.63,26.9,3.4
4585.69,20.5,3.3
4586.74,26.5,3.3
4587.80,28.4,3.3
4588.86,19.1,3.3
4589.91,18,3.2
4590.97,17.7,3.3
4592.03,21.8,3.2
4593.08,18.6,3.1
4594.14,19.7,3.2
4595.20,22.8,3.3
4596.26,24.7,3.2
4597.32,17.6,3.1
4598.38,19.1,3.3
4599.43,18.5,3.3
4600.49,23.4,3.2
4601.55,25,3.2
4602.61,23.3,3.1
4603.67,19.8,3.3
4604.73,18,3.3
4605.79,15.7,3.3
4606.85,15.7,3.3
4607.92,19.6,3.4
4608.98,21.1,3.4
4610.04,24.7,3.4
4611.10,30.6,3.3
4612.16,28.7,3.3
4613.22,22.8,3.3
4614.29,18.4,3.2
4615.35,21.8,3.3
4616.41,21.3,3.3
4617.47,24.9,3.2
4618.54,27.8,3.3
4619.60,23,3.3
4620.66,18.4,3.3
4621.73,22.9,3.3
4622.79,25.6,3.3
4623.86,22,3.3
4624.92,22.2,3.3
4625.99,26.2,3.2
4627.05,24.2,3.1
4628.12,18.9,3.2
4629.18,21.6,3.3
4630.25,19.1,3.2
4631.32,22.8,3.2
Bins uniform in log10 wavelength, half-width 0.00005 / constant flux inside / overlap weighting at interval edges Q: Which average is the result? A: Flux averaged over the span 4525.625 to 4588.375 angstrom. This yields 19.6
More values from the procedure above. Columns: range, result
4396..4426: 16.9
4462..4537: 18.7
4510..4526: 18.9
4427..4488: 18.5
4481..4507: 18.8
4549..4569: 20.4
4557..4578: 21.1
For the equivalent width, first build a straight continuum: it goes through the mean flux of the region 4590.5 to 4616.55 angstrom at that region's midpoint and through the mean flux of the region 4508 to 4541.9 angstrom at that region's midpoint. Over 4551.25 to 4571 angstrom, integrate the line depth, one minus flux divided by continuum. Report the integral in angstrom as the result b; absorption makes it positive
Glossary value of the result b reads -1.0 angstrom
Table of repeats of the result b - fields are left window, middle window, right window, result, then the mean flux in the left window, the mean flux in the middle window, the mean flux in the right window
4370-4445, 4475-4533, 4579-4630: 2.3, 17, 18.5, 21.8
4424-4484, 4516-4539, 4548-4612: 3.4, 18.6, 16.9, 20.8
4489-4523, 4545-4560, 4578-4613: 0.9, 19.5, 19.3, 21.3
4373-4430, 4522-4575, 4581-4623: 4.1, 17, 18.9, 21.7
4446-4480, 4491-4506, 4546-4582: 0.4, 19.3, 19.1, 20.3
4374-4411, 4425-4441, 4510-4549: -0.3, 16.8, 17.5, 18.3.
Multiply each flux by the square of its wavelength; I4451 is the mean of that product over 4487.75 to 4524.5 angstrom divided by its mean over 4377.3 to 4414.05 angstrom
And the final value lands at 1.21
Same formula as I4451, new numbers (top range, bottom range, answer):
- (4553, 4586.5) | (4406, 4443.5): 1.30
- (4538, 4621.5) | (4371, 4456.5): 1.32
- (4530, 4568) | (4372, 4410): 1.25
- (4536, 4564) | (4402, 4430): 1.25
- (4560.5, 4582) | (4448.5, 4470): 1.21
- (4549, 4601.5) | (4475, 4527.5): 1.13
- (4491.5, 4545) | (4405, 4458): 1.11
